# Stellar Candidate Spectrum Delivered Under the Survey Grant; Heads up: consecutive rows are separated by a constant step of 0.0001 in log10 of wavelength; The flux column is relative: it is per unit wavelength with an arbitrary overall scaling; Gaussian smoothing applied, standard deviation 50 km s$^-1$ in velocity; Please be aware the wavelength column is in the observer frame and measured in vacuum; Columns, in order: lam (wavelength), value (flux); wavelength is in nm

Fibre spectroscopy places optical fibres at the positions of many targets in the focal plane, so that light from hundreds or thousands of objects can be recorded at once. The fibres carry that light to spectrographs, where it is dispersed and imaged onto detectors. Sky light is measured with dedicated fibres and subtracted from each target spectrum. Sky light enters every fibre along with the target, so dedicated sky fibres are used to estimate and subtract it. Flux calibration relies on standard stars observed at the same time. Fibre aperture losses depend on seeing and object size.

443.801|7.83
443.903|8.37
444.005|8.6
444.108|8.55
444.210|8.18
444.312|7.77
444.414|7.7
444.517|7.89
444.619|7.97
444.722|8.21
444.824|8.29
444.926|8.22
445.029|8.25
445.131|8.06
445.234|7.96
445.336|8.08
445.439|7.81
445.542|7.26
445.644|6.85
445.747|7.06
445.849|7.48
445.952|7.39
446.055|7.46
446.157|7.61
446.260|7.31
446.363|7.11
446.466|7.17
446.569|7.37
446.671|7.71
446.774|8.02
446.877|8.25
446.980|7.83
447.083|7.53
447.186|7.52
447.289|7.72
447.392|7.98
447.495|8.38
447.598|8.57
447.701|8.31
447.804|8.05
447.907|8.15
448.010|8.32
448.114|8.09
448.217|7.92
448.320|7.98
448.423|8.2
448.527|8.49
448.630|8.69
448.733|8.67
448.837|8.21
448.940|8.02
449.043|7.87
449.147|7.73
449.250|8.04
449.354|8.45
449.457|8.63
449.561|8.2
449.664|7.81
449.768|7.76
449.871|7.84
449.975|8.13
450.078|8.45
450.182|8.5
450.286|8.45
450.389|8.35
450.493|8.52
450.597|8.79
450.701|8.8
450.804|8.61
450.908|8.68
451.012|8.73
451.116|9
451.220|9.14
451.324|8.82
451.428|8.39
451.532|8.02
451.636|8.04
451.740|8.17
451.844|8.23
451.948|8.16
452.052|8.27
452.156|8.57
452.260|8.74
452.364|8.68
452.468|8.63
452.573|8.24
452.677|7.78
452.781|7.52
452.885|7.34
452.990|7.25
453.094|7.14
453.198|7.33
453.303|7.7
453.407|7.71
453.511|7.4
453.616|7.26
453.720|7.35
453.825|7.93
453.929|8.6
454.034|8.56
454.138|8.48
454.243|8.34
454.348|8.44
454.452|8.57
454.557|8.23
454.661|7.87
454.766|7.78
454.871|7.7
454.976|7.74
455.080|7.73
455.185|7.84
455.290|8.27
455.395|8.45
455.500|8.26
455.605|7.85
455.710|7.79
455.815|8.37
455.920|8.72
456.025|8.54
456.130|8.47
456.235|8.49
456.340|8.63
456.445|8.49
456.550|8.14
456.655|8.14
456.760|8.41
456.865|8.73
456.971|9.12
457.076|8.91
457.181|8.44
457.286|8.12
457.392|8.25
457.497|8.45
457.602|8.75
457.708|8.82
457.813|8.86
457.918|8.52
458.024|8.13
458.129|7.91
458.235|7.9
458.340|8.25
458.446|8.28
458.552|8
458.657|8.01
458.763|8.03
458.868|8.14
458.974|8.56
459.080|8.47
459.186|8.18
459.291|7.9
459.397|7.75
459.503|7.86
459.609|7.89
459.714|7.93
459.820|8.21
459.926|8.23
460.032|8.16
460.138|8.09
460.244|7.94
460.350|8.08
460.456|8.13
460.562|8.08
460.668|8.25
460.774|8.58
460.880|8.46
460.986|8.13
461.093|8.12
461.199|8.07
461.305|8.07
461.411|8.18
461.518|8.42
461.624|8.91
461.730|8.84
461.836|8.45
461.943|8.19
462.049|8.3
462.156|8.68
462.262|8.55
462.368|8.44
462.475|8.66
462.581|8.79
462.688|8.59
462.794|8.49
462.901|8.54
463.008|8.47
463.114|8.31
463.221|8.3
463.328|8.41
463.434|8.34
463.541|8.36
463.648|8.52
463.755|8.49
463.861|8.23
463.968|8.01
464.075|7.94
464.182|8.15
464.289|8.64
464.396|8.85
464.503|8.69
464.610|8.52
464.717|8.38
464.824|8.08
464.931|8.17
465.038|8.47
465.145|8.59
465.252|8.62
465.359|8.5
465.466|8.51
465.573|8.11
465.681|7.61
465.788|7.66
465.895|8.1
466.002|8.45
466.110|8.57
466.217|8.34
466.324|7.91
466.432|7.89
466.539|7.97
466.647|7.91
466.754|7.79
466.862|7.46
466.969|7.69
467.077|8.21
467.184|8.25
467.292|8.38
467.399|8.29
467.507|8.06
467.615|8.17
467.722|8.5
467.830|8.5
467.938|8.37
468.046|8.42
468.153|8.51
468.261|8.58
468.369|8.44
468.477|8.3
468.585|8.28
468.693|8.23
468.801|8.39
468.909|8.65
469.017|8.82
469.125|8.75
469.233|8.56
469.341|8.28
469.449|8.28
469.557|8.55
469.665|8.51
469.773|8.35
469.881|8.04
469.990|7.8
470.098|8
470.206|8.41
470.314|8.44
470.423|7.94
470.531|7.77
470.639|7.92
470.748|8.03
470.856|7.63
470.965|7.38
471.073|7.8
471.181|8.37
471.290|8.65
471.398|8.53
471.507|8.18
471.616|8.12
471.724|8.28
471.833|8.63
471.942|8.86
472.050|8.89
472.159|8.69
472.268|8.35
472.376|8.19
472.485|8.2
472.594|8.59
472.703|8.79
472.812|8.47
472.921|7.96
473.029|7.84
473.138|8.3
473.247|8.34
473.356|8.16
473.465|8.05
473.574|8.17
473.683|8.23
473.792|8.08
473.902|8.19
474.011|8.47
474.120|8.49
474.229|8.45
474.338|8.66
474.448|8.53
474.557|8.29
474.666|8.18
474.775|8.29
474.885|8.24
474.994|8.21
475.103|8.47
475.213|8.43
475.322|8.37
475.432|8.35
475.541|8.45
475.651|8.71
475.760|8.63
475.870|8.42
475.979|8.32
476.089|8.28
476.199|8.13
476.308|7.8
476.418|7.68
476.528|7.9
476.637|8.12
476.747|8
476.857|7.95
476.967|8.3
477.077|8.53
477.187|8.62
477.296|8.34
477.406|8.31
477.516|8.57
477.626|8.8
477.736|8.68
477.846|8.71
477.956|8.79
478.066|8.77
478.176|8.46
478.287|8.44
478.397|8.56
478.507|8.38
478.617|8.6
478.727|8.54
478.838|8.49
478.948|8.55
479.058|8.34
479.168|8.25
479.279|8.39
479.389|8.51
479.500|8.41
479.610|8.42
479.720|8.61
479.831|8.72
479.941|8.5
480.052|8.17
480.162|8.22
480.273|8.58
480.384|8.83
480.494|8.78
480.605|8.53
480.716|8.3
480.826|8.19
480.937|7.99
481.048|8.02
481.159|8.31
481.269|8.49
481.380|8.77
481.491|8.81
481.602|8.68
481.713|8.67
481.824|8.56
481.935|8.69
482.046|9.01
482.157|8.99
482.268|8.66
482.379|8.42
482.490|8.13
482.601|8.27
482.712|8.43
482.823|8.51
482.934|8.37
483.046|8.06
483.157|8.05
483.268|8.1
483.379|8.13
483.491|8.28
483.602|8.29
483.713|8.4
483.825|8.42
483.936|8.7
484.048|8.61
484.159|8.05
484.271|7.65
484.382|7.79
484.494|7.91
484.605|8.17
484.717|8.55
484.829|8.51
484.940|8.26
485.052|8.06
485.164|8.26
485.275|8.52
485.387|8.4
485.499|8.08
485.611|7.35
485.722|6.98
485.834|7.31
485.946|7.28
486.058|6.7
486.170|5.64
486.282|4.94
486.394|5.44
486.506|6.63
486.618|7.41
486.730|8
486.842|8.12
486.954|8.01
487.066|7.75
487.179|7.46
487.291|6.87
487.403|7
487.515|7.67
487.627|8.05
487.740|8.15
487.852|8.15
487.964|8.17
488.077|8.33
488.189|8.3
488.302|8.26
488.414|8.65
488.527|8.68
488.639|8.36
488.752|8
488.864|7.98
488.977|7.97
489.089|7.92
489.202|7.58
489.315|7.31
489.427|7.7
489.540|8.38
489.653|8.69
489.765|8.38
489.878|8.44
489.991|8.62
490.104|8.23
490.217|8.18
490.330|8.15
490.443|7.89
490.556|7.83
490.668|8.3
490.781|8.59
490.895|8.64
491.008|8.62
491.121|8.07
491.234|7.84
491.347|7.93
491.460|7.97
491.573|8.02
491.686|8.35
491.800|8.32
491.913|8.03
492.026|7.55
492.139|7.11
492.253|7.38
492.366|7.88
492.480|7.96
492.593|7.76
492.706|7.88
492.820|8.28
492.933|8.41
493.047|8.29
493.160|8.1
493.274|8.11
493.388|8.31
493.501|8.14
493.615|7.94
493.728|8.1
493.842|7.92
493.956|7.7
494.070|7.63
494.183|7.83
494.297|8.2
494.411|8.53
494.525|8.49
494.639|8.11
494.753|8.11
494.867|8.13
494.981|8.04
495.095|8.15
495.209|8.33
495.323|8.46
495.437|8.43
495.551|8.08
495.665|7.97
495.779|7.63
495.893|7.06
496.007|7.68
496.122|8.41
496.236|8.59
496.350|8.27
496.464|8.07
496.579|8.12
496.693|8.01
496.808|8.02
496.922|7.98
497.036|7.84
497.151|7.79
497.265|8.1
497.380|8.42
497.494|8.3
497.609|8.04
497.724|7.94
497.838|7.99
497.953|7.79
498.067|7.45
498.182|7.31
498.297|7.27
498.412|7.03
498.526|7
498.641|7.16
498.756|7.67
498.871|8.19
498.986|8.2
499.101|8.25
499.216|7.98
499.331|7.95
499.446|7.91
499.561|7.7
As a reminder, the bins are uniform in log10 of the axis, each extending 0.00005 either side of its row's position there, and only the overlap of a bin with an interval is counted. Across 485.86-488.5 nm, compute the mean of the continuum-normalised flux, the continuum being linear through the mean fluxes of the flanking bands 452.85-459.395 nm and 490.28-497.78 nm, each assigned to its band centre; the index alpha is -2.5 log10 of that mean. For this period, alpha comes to 0.09 mag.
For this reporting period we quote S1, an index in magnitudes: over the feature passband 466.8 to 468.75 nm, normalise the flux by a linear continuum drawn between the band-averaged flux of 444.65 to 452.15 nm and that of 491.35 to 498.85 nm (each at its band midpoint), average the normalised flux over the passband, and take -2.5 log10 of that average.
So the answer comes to -0.030 mag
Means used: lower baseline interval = 8.09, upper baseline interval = 7.95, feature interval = 8.25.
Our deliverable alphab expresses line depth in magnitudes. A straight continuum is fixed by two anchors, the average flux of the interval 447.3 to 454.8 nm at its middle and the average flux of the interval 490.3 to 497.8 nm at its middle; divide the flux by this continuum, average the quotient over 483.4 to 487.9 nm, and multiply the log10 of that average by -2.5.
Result 0.05 mag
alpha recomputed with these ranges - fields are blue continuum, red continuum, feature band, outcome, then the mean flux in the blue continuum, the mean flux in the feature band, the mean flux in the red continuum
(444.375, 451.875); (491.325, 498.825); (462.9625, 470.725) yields -0.03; 8.07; 8.28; 7.95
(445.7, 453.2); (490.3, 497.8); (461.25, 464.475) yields -0.05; 8.09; 8.44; 8.06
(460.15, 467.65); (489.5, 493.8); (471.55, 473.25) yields -0.02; 8.29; 8.41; 8.12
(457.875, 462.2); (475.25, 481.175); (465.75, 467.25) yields 0.03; 8.2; 8.02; 8.4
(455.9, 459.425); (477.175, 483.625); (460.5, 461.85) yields 0.00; 8.37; 8.35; 8.48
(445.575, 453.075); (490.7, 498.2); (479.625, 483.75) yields -0.05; 8.09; 8.45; 8.04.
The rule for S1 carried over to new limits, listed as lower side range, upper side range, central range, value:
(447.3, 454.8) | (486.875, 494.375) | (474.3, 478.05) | -0.03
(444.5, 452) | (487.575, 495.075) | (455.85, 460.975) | -0.03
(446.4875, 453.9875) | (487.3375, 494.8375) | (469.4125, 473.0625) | -0.02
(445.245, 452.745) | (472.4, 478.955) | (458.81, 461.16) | 0.01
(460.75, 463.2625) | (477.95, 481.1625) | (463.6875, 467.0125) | 0.03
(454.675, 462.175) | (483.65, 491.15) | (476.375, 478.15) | -0.05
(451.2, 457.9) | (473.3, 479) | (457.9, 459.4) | 0.01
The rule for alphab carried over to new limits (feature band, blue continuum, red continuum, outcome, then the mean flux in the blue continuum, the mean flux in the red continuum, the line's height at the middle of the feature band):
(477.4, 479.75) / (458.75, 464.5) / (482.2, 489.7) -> -0.07 mag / 8.31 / 7.9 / 8.02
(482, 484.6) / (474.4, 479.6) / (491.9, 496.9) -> -0.01 mag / 8.39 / 8.03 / 8.26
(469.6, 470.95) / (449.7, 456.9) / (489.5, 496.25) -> 0.01 mag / 8.2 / 8.1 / 8.16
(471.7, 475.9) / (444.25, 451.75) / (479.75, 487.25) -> -0.04 mag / 8.07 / 8.07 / 8.07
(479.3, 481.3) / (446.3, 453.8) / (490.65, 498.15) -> -0.05 mag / 8.1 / 8.05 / 8.07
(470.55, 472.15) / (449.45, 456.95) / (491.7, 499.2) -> -0.02 mag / 8.2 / 7.96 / 8.1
